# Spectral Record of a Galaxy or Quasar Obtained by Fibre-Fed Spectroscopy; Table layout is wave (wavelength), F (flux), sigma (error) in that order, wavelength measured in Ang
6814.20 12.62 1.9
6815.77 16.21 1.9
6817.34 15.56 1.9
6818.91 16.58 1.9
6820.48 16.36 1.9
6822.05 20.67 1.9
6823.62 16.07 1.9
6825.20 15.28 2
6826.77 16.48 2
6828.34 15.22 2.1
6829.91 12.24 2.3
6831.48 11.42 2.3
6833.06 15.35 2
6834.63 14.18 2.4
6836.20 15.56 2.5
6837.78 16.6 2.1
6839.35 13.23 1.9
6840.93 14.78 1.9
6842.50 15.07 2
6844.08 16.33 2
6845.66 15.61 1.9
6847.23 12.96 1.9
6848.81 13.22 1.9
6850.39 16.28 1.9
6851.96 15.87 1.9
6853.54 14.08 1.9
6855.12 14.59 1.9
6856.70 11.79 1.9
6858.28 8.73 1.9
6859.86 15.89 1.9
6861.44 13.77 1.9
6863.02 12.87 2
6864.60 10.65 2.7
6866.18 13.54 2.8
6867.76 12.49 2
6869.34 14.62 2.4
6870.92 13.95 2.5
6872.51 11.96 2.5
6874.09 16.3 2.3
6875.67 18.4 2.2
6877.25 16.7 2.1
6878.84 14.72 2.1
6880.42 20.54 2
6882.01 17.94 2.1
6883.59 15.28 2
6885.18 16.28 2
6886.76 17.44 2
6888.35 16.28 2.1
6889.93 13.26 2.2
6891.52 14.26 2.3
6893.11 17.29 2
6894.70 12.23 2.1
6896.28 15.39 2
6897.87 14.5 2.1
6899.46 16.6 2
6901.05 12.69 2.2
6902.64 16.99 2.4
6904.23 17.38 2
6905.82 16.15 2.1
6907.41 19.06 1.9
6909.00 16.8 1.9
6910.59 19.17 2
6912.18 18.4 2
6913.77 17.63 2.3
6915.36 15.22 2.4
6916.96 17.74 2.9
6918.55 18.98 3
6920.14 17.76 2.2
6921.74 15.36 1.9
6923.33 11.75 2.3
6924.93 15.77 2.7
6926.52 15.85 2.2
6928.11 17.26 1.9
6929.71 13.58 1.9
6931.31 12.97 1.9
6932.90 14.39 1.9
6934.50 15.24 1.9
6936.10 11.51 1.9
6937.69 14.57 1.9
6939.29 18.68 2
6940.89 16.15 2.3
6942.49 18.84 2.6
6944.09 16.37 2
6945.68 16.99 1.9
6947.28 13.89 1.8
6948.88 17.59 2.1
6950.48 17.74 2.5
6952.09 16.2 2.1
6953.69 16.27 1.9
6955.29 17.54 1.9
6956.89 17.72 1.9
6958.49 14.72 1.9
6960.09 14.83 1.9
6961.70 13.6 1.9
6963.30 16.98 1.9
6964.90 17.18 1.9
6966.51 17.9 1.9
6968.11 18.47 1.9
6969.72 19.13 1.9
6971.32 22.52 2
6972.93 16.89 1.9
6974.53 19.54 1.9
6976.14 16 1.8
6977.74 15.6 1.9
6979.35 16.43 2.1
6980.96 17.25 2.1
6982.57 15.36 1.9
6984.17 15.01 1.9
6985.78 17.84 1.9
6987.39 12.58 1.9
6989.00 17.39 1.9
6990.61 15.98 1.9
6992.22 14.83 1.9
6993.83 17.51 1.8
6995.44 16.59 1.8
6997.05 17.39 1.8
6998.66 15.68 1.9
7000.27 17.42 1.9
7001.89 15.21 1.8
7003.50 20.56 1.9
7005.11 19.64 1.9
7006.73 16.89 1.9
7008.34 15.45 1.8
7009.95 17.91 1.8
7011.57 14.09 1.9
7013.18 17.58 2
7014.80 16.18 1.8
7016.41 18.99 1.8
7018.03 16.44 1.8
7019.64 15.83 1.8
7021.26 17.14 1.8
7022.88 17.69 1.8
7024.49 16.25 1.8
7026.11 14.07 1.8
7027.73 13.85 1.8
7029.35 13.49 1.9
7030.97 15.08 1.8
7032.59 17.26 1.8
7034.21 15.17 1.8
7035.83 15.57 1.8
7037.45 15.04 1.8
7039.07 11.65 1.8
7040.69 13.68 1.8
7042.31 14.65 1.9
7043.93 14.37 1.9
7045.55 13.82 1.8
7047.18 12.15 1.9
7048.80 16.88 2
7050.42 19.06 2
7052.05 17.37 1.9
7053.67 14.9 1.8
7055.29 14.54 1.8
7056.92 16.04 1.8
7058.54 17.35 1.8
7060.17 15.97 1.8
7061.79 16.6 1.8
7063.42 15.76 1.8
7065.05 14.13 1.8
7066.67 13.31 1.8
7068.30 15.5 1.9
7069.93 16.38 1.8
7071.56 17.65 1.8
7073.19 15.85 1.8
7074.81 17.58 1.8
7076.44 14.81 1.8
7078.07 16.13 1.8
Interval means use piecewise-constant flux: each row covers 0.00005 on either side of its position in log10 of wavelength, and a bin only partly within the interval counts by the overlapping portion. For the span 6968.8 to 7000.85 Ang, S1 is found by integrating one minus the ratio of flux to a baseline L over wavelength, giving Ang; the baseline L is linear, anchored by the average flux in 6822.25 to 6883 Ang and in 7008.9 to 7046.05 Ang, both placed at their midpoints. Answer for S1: -3.3 Ang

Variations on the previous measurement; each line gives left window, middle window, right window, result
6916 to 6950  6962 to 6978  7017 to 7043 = -2.46 Ang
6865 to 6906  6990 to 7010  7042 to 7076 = -1.73 Ang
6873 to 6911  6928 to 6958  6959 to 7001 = 1.11 Ang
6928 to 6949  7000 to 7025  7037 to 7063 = -2.85 Ang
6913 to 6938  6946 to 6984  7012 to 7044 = -3.65 Ang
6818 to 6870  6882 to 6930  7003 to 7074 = -3.90 Ang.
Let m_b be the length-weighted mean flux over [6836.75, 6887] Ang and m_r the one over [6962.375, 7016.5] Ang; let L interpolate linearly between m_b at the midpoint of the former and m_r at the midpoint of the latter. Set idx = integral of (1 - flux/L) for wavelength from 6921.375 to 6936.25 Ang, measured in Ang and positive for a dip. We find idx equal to 1.4 Ang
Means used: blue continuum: 14.7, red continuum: 17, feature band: 14.5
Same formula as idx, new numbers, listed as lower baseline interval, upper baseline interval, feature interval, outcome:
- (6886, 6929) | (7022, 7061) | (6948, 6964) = -0.5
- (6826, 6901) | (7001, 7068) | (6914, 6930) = -1.0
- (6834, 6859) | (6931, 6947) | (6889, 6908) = -0.5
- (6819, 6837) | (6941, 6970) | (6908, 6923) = -0.9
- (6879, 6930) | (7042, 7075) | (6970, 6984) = -1.2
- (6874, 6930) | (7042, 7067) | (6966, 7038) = -3.9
